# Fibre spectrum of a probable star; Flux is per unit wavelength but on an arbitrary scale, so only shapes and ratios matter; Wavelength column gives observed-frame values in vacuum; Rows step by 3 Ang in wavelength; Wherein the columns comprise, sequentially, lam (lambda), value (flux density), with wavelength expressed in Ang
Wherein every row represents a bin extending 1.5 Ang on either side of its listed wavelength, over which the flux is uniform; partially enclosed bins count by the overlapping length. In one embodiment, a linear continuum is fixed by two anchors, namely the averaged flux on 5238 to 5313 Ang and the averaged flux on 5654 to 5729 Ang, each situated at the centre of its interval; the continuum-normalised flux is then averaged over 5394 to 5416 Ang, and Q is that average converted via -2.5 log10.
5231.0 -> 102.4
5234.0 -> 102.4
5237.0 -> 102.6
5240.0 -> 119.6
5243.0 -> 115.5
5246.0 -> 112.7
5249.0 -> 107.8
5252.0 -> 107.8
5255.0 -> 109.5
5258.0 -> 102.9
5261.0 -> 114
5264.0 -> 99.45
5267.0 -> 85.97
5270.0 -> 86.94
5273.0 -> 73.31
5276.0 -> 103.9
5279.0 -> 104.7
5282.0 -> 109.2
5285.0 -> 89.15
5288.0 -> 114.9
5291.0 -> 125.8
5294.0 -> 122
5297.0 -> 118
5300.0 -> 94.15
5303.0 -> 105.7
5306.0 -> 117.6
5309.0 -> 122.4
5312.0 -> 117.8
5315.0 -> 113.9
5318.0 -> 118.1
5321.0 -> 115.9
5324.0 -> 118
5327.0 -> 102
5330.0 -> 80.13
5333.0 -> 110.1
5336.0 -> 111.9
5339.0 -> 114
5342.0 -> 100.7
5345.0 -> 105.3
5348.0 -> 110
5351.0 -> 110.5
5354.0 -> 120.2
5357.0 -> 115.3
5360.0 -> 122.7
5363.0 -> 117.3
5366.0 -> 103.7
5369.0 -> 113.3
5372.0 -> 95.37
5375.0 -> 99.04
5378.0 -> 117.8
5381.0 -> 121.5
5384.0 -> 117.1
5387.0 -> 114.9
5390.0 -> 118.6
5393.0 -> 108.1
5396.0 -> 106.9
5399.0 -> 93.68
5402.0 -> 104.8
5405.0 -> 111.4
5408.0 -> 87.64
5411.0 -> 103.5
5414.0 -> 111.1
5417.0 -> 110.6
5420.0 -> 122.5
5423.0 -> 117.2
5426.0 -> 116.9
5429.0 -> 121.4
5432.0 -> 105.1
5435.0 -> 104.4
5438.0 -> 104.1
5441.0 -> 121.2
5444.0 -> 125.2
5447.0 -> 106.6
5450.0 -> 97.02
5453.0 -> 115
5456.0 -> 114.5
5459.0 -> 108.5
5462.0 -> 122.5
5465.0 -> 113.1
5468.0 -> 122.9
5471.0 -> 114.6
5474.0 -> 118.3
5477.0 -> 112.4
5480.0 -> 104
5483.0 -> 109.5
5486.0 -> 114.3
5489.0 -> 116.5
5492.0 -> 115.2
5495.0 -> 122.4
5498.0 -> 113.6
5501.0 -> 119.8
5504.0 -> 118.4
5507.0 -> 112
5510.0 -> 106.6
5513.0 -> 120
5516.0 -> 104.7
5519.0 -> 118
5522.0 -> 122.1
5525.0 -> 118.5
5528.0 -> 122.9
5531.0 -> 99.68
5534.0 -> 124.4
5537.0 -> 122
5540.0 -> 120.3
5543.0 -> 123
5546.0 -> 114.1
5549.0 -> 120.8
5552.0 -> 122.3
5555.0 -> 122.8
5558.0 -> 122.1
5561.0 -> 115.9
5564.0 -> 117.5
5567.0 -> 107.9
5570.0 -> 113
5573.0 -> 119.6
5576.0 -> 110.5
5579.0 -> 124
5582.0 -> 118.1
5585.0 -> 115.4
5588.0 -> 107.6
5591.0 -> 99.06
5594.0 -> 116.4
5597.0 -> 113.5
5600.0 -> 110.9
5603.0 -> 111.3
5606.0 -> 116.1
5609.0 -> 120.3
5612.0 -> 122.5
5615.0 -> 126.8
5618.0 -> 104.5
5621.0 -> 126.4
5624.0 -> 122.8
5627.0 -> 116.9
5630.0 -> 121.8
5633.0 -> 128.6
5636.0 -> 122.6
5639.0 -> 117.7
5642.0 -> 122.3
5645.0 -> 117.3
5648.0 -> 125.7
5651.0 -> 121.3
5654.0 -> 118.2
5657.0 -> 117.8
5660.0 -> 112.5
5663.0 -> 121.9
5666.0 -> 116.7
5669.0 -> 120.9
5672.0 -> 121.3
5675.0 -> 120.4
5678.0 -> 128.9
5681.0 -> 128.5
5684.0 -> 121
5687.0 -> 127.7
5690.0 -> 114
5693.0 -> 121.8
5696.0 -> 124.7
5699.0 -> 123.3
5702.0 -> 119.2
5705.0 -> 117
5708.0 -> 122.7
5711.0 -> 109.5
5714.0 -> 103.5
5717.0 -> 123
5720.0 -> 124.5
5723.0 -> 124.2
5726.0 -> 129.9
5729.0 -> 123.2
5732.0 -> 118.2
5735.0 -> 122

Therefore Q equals 0.08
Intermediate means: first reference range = 107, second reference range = 121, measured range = 103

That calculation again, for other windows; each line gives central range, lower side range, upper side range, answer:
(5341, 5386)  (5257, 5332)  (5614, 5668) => -0.024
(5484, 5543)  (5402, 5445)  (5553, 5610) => -0.030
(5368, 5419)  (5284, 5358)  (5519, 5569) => 0.053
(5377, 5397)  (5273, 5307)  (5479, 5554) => -0.035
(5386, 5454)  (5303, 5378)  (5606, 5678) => 0.033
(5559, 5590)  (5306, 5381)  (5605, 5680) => 0.033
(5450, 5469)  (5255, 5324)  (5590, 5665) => -0.014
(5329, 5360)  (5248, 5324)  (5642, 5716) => 0.003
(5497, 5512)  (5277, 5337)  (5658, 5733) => 0.013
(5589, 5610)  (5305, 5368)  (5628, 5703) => 0.068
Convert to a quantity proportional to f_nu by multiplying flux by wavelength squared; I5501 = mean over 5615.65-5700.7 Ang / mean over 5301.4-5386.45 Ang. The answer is 1.22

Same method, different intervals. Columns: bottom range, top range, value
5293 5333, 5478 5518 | 1.10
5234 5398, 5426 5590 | 1.14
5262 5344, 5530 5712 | 1.25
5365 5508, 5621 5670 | 1.16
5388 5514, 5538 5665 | 1.11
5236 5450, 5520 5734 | 1.21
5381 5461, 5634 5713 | 1.19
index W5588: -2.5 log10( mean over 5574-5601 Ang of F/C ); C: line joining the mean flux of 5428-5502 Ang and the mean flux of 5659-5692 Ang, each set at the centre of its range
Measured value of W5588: 0.05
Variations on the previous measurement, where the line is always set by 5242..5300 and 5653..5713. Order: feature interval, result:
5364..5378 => 0.04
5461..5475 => -0.05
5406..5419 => 0.06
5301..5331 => -0.05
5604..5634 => -0.02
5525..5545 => -0.04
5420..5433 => -0.05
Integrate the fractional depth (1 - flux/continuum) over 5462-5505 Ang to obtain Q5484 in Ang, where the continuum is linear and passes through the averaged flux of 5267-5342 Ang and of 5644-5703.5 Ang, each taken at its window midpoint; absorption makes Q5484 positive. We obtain -0.6 Ang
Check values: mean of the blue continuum 107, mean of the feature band 116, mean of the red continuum 121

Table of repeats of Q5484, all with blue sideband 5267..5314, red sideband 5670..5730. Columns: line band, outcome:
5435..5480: -0.32 Ang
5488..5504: -0.52 Ang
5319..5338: 0.17 Ang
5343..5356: -0.32 Ang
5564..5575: 0.26 Ang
